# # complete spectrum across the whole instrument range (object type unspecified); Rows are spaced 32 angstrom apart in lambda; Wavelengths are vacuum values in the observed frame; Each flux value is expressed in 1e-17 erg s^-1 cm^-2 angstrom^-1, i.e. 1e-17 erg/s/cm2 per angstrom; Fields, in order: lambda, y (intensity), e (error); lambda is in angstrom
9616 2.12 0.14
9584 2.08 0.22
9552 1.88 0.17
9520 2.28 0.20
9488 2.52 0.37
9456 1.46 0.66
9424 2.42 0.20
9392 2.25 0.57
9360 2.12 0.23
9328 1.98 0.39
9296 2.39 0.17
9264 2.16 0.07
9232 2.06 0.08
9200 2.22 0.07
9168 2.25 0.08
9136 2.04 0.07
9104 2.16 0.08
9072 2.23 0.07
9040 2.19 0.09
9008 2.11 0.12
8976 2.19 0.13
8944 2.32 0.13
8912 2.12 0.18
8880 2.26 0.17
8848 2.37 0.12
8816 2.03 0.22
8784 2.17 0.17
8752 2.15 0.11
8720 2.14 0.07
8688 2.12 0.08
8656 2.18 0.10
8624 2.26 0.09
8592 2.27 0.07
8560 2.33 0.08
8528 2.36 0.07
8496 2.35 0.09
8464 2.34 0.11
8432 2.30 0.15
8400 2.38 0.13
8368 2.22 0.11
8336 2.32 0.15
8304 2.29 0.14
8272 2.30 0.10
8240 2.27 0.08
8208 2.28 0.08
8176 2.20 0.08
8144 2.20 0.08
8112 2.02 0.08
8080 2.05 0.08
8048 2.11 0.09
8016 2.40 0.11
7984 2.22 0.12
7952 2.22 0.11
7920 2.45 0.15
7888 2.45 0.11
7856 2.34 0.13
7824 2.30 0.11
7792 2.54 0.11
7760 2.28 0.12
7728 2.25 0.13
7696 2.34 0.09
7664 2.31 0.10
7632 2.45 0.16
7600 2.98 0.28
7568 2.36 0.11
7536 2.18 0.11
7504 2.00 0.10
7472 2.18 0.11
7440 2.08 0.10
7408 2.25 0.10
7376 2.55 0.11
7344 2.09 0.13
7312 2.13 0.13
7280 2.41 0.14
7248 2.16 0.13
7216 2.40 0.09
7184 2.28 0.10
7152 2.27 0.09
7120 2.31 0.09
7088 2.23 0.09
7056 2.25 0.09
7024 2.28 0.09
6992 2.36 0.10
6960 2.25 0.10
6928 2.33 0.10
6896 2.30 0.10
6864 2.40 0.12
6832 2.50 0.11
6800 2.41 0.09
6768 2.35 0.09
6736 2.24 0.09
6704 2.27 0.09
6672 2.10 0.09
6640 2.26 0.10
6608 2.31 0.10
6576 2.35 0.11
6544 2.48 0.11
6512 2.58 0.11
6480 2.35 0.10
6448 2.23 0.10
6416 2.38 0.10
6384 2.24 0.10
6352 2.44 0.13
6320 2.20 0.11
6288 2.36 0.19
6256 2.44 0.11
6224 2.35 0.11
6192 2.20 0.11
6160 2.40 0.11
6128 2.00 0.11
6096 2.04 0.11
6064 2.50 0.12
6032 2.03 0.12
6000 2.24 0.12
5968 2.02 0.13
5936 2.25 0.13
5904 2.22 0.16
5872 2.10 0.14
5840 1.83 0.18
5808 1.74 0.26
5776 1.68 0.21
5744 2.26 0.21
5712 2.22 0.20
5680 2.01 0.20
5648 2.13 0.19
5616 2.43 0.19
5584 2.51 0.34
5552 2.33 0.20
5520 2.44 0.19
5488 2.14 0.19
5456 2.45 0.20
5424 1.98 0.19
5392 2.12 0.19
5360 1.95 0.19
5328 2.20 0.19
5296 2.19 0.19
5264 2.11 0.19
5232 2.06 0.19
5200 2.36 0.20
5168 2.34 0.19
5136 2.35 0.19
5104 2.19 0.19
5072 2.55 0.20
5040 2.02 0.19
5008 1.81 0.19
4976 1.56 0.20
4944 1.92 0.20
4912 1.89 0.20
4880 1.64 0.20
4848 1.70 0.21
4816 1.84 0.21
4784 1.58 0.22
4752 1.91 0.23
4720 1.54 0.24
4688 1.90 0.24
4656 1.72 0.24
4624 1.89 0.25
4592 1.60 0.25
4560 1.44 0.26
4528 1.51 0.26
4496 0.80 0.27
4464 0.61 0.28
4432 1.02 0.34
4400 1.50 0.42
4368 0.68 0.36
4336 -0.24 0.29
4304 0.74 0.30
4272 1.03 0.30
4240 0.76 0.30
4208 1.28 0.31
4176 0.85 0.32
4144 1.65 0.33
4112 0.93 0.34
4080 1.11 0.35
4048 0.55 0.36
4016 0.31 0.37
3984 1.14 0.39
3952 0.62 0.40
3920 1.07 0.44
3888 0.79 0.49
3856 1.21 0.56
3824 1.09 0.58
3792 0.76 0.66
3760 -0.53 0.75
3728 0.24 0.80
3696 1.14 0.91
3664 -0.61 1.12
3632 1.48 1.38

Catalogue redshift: 0.131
